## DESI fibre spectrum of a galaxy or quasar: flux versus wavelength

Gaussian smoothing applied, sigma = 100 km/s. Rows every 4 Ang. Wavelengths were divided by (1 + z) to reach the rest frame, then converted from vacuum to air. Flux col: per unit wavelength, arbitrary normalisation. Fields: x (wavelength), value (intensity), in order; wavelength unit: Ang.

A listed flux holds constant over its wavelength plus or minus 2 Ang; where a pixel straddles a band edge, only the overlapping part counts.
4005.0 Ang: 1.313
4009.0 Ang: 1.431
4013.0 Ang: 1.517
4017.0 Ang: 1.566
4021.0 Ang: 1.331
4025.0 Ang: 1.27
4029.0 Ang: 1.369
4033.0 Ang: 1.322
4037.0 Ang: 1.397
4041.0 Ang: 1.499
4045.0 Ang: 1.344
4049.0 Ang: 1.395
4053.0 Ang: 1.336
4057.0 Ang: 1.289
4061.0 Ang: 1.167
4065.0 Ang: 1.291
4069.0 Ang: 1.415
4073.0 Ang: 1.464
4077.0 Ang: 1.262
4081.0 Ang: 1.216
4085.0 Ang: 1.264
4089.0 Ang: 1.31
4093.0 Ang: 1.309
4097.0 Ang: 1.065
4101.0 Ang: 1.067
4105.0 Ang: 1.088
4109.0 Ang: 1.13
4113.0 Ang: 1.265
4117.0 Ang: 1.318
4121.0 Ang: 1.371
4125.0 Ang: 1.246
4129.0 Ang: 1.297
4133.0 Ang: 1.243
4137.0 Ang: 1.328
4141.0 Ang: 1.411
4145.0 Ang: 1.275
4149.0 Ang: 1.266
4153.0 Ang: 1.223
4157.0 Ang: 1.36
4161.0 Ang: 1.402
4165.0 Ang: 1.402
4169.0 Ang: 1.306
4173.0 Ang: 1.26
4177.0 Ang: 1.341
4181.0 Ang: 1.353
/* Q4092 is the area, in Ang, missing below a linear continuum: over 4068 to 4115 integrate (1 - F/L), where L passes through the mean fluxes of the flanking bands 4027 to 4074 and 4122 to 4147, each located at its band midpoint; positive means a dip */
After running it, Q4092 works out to 3.39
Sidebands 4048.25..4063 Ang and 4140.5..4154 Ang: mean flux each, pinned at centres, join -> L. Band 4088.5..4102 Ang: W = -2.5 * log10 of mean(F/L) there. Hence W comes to 0.09 mag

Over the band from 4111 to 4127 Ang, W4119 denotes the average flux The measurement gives 1.3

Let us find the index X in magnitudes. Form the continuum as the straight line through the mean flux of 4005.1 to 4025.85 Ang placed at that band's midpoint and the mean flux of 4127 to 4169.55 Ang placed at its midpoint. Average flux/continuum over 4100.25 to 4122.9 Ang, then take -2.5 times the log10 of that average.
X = 0.11 mag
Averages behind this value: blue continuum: 1.42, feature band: 1.21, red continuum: 1.32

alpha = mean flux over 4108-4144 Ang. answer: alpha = 1.29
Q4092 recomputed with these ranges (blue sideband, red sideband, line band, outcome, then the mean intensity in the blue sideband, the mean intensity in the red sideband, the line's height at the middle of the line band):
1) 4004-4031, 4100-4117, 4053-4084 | -0.8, 1.4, 1.16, 1.27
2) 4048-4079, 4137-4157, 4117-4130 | 0.0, 1.33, 1.3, 1.31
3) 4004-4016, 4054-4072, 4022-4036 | 0.7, 1.44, 1.3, 1.39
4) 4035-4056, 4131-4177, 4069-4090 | 0.8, 1.39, 1.32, 1.37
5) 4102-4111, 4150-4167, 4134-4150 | -0.7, 1.1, 1.34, 1.27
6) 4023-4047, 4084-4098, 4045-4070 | 0.1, 1.37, 1.25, 1.32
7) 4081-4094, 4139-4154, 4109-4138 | 0.2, 1.28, 1.3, 1.29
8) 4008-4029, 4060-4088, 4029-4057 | -0.2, 1.42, 1.3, 1.37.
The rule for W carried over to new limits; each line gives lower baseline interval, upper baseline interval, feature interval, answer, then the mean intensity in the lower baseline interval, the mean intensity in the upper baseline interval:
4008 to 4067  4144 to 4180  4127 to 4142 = 0.01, 1.37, 1.32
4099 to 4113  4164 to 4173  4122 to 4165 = -0.06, 1.12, 1.33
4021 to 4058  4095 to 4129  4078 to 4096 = -0.01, 1.36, 1.2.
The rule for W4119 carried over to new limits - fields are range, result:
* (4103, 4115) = 1.16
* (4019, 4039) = 1.34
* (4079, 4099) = 1.23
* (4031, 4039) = 1.36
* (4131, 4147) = 1.31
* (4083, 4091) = 1.29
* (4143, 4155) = 1.25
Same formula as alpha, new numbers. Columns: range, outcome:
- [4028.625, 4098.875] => 1.32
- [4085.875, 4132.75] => 1.23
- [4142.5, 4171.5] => 1.32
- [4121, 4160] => 1.3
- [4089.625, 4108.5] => 1.15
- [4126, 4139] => 1.29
